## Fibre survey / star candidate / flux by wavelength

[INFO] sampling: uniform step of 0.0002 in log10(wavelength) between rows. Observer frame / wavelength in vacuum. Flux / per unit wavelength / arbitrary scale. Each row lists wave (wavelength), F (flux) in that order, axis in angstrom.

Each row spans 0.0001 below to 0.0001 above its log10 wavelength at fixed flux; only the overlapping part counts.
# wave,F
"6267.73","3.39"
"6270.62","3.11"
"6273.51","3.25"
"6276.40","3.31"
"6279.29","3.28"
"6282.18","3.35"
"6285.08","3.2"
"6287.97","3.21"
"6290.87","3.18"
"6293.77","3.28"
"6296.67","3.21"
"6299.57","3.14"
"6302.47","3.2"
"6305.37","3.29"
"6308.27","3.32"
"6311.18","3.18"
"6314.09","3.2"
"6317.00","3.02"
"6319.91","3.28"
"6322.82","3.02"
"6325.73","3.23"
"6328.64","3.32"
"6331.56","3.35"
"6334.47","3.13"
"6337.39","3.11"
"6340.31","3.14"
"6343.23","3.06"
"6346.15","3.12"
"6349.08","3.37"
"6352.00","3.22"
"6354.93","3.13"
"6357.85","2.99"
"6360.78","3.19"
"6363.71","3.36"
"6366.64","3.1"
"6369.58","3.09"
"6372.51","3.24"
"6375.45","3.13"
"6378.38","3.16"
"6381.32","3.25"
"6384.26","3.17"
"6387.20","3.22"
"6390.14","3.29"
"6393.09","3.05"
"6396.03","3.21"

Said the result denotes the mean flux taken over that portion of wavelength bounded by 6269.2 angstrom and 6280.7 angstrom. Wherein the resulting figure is 3.24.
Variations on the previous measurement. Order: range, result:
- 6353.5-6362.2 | 3.1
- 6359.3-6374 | 3.19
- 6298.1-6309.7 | 3.24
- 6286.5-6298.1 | 3.22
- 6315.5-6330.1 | 3.17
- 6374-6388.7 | 3.19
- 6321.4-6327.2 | 3.13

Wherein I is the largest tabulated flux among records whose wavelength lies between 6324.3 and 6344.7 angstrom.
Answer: 3.35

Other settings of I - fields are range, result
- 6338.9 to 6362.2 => 3.37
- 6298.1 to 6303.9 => 3.2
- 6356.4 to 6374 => 3.36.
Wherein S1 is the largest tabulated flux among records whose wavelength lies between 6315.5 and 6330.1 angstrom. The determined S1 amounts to 3.32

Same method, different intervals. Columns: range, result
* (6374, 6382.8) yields 3.25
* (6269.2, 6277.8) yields 3.31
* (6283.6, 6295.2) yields 3.28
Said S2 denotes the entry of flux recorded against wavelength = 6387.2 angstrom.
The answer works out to 3.22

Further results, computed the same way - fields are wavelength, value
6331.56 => 3.35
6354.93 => 3.13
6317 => 3.02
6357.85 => 2.99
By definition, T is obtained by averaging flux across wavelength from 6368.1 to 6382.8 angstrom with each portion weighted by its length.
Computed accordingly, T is 3.17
